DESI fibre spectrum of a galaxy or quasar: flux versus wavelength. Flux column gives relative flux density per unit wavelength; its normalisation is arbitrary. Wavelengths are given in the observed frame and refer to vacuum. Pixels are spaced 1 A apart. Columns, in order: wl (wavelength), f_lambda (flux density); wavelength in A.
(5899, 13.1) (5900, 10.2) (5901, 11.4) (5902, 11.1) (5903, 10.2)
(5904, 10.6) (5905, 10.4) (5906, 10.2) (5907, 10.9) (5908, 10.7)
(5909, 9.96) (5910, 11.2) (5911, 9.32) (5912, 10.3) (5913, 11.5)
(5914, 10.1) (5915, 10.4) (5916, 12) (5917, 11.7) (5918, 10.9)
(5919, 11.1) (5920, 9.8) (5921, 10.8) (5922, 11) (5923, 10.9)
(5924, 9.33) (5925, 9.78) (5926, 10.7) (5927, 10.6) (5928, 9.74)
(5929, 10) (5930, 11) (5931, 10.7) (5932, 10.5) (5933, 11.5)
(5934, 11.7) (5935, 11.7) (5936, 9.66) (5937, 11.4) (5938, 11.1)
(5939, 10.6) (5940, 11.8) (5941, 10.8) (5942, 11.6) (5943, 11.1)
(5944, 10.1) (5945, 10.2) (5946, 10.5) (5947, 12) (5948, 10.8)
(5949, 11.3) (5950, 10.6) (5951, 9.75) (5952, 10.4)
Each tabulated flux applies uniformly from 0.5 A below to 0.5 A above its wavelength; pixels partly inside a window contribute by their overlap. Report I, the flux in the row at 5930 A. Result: 11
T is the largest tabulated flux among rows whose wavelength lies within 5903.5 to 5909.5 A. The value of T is 10.9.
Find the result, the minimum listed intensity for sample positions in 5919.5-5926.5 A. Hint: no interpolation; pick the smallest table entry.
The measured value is 9.33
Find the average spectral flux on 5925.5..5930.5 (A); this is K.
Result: 10.4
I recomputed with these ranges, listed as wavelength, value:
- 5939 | 10.6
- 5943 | 11.1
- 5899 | 13.1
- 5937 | 11.4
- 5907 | 10.9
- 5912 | 10.3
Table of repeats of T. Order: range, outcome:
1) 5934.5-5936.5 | 11.7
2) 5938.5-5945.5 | 11.8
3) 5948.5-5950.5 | 11.3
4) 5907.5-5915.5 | 11.5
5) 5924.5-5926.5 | 10.7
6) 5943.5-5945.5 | 10.2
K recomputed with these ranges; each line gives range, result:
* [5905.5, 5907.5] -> 10.6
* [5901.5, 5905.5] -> 10.6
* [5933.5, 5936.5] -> 11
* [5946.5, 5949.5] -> 11.4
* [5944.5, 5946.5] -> 10.3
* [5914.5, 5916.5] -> 11.2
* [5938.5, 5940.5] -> 11.2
